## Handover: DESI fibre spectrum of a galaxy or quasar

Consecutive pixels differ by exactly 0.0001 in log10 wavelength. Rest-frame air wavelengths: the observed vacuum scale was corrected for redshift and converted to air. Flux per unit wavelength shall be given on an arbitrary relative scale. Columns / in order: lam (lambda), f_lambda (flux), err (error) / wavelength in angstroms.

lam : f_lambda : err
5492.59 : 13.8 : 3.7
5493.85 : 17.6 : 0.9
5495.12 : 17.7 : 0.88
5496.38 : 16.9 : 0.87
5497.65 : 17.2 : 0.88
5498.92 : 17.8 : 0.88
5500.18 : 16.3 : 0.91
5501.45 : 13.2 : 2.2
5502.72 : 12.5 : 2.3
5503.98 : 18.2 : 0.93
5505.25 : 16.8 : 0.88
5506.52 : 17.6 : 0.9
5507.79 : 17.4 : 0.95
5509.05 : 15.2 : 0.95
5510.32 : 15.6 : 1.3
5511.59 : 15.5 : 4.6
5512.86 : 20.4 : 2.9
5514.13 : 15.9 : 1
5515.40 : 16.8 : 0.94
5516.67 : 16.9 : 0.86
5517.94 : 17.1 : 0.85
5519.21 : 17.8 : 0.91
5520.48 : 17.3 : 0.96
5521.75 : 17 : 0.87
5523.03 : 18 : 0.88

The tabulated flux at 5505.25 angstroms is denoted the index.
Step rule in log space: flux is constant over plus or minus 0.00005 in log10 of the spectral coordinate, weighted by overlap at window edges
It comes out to 16.8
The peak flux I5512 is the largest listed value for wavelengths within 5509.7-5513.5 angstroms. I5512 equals 20.4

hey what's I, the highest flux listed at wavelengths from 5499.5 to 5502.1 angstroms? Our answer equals 16.3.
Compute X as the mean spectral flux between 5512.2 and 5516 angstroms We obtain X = 17.7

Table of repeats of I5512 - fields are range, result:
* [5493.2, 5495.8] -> 17.7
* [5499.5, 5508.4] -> 18.2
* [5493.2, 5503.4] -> 17.8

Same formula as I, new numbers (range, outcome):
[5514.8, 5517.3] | 16.9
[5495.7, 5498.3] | 17.2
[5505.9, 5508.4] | 17.6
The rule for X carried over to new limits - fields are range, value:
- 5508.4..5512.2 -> 15.5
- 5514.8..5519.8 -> 17.2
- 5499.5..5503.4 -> 14.1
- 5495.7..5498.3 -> 17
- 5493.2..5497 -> 17.4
